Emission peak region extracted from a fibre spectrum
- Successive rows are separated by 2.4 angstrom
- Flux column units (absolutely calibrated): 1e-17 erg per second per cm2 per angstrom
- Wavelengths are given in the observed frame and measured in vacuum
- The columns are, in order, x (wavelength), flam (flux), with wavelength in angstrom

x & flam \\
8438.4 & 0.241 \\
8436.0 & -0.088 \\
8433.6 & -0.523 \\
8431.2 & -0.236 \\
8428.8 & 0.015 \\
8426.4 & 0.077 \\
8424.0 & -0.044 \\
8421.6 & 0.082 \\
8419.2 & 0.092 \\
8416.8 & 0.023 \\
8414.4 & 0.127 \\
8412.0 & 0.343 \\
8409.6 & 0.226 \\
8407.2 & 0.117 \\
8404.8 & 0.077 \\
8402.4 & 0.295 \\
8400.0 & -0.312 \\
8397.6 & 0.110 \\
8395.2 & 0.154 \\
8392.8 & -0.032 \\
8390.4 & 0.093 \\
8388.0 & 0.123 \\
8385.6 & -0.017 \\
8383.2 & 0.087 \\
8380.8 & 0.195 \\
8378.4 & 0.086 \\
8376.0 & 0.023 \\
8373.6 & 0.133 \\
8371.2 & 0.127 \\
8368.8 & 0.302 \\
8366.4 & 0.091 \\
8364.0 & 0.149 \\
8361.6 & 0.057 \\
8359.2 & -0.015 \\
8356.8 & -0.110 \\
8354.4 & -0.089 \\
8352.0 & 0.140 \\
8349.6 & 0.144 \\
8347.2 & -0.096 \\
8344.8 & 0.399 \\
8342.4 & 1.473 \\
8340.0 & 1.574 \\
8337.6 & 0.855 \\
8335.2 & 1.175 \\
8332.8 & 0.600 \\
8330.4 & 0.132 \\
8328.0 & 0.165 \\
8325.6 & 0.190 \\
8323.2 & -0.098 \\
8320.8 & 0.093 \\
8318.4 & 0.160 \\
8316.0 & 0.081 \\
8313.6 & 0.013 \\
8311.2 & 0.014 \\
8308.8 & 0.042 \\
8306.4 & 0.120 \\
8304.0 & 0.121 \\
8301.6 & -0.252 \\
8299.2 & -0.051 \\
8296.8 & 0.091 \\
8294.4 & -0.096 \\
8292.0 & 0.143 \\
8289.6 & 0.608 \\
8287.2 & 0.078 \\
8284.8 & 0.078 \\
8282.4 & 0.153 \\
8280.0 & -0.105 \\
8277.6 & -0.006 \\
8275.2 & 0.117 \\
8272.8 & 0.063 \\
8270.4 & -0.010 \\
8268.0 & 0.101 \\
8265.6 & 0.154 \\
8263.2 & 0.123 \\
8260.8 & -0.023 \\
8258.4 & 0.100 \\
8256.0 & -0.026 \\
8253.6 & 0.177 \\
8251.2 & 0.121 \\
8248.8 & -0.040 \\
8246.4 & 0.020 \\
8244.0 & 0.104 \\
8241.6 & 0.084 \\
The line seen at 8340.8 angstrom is [O II] 3727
